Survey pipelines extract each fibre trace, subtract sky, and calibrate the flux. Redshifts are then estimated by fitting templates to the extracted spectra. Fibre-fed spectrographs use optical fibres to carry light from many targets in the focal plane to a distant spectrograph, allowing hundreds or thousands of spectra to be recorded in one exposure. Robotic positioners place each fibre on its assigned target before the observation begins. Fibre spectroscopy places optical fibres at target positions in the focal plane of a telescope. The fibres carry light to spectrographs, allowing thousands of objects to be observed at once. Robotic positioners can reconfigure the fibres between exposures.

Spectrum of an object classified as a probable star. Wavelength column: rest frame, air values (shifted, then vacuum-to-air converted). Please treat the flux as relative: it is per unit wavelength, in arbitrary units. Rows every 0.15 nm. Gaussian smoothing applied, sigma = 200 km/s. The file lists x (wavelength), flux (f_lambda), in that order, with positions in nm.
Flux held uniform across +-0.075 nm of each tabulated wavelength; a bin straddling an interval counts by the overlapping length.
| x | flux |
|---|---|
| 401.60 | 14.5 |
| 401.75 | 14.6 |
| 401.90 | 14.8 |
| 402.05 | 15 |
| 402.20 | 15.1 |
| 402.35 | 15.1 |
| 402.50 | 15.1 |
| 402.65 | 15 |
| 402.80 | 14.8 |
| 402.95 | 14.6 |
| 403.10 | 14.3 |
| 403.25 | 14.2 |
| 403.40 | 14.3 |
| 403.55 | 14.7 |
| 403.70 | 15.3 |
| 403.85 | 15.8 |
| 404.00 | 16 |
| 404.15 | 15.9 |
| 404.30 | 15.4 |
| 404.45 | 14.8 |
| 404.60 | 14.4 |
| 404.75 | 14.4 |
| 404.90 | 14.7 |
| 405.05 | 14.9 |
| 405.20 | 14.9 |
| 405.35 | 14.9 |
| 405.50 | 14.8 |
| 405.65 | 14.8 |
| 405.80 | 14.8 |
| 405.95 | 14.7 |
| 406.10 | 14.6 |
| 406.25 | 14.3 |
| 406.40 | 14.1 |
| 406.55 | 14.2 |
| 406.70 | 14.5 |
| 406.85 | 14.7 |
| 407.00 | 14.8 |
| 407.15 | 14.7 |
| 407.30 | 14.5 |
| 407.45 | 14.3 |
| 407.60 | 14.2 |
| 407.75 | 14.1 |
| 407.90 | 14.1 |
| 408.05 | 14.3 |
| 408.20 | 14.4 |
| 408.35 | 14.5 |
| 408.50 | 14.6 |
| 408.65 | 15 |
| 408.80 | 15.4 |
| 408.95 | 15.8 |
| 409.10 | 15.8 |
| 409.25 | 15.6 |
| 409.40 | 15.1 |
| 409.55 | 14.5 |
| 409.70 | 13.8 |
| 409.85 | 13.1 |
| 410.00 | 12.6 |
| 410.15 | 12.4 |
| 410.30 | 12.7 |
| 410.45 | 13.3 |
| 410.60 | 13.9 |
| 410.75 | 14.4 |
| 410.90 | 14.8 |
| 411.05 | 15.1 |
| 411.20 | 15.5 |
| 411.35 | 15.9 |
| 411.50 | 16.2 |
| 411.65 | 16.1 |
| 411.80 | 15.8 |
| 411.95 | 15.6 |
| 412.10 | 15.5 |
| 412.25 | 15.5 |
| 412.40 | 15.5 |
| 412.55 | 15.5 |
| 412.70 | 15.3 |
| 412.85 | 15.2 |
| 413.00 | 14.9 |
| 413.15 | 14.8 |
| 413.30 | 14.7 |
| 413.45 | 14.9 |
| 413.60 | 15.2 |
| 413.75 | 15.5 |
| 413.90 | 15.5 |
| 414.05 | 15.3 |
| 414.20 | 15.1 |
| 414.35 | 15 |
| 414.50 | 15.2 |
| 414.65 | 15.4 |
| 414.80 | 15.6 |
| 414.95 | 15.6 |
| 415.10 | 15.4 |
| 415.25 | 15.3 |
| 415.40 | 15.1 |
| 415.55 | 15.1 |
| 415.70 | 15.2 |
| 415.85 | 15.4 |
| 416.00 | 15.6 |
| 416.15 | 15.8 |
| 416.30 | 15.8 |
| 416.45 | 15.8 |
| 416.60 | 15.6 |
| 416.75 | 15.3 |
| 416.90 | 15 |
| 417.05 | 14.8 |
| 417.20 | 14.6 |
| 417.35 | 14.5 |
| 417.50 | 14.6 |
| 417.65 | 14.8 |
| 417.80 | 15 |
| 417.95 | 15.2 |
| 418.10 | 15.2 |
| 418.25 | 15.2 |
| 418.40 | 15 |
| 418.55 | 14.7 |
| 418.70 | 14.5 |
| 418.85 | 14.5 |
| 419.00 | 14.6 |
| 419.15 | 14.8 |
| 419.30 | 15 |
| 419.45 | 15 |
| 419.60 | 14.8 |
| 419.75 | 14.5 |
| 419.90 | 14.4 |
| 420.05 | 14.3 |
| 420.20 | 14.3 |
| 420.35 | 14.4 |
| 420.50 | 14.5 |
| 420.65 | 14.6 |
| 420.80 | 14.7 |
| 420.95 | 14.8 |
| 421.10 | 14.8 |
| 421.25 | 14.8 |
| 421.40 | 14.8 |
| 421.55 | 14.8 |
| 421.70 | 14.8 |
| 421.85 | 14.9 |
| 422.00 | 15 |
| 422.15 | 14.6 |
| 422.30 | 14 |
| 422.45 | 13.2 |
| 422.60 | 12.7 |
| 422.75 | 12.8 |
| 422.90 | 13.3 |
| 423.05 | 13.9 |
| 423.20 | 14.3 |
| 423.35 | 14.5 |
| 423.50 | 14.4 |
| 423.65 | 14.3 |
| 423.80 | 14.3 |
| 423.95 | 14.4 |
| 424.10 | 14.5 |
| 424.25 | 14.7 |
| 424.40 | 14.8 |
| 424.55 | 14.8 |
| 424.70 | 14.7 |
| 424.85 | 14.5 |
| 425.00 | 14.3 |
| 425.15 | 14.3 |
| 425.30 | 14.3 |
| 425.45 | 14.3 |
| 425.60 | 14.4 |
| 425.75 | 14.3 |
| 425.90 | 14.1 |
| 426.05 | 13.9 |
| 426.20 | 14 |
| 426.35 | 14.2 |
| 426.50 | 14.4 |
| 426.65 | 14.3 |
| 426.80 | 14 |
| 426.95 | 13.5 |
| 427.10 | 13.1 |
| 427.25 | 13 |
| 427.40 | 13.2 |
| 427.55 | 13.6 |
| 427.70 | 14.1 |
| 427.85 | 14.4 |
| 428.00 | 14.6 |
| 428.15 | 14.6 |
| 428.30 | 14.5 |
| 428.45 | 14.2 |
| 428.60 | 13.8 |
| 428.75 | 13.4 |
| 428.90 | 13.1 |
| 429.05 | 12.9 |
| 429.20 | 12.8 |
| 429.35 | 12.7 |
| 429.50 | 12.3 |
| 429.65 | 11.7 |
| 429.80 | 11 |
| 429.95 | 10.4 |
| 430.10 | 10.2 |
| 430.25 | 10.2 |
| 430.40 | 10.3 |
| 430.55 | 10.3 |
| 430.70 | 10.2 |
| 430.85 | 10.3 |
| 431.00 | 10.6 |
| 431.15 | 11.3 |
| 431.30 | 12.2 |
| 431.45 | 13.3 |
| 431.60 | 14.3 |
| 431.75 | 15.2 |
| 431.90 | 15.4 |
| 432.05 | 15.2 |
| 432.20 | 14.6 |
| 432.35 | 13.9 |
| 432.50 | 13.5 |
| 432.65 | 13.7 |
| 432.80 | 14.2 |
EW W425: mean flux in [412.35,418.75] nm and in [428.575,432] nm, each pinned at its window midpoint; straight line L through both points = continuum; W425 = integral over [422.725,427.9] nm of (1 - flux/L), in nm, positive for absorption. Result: -0.39 nm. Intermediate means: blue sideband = 15.2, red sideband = 12.1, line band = 14.1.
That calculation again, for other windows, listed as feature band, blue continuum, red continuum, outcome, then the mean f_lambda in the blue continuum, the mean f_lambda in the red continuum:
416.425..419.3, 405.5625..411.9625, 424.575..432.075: -0.20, 14.6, 13.2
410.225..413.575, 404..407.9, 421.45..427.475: -0.13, 14.7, 14.1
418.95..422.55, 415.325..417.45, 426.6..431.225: -0.07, 15.2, 12.5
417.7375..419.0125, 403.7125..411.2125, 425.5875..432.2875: -0.10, 14.6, 13.1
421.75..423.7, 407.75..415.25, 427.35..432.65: -0.05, 14.9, 12.8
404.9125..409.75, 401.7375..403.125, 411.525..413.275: 0.15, 14.9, 15.4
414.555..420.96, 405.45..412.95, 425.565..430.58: -0.46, 14.7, 13.1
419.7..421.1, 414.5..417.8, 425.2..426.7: 0.03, 15.2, 14.2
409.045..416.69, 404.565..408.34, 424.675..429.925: -0.42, 14.5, 13.7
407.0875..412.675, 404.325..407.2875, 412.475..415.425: 0.08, 14.6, 15.2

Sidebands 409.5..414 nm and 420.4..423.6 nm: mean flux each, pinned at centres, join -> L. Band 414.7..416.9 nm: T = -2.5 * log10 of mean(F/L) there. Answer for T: -0.06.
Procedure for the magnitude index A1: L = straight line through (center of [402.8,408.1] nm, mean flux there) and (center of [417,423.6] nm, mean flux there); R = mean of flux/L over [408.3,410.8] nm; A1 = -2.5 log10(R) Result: 0.029 mag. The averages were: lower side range 14.7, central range 14.3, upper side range 14.5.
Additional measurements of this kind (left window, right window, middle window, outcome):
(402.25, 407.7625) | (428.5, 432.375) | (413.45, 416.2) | -0.11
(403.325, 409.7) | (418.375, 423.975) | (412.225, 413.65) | -0.04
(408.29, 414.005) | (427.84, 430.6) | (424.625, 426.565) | -0.11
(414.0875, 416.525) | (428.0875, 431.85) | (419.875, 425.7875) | -0.05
